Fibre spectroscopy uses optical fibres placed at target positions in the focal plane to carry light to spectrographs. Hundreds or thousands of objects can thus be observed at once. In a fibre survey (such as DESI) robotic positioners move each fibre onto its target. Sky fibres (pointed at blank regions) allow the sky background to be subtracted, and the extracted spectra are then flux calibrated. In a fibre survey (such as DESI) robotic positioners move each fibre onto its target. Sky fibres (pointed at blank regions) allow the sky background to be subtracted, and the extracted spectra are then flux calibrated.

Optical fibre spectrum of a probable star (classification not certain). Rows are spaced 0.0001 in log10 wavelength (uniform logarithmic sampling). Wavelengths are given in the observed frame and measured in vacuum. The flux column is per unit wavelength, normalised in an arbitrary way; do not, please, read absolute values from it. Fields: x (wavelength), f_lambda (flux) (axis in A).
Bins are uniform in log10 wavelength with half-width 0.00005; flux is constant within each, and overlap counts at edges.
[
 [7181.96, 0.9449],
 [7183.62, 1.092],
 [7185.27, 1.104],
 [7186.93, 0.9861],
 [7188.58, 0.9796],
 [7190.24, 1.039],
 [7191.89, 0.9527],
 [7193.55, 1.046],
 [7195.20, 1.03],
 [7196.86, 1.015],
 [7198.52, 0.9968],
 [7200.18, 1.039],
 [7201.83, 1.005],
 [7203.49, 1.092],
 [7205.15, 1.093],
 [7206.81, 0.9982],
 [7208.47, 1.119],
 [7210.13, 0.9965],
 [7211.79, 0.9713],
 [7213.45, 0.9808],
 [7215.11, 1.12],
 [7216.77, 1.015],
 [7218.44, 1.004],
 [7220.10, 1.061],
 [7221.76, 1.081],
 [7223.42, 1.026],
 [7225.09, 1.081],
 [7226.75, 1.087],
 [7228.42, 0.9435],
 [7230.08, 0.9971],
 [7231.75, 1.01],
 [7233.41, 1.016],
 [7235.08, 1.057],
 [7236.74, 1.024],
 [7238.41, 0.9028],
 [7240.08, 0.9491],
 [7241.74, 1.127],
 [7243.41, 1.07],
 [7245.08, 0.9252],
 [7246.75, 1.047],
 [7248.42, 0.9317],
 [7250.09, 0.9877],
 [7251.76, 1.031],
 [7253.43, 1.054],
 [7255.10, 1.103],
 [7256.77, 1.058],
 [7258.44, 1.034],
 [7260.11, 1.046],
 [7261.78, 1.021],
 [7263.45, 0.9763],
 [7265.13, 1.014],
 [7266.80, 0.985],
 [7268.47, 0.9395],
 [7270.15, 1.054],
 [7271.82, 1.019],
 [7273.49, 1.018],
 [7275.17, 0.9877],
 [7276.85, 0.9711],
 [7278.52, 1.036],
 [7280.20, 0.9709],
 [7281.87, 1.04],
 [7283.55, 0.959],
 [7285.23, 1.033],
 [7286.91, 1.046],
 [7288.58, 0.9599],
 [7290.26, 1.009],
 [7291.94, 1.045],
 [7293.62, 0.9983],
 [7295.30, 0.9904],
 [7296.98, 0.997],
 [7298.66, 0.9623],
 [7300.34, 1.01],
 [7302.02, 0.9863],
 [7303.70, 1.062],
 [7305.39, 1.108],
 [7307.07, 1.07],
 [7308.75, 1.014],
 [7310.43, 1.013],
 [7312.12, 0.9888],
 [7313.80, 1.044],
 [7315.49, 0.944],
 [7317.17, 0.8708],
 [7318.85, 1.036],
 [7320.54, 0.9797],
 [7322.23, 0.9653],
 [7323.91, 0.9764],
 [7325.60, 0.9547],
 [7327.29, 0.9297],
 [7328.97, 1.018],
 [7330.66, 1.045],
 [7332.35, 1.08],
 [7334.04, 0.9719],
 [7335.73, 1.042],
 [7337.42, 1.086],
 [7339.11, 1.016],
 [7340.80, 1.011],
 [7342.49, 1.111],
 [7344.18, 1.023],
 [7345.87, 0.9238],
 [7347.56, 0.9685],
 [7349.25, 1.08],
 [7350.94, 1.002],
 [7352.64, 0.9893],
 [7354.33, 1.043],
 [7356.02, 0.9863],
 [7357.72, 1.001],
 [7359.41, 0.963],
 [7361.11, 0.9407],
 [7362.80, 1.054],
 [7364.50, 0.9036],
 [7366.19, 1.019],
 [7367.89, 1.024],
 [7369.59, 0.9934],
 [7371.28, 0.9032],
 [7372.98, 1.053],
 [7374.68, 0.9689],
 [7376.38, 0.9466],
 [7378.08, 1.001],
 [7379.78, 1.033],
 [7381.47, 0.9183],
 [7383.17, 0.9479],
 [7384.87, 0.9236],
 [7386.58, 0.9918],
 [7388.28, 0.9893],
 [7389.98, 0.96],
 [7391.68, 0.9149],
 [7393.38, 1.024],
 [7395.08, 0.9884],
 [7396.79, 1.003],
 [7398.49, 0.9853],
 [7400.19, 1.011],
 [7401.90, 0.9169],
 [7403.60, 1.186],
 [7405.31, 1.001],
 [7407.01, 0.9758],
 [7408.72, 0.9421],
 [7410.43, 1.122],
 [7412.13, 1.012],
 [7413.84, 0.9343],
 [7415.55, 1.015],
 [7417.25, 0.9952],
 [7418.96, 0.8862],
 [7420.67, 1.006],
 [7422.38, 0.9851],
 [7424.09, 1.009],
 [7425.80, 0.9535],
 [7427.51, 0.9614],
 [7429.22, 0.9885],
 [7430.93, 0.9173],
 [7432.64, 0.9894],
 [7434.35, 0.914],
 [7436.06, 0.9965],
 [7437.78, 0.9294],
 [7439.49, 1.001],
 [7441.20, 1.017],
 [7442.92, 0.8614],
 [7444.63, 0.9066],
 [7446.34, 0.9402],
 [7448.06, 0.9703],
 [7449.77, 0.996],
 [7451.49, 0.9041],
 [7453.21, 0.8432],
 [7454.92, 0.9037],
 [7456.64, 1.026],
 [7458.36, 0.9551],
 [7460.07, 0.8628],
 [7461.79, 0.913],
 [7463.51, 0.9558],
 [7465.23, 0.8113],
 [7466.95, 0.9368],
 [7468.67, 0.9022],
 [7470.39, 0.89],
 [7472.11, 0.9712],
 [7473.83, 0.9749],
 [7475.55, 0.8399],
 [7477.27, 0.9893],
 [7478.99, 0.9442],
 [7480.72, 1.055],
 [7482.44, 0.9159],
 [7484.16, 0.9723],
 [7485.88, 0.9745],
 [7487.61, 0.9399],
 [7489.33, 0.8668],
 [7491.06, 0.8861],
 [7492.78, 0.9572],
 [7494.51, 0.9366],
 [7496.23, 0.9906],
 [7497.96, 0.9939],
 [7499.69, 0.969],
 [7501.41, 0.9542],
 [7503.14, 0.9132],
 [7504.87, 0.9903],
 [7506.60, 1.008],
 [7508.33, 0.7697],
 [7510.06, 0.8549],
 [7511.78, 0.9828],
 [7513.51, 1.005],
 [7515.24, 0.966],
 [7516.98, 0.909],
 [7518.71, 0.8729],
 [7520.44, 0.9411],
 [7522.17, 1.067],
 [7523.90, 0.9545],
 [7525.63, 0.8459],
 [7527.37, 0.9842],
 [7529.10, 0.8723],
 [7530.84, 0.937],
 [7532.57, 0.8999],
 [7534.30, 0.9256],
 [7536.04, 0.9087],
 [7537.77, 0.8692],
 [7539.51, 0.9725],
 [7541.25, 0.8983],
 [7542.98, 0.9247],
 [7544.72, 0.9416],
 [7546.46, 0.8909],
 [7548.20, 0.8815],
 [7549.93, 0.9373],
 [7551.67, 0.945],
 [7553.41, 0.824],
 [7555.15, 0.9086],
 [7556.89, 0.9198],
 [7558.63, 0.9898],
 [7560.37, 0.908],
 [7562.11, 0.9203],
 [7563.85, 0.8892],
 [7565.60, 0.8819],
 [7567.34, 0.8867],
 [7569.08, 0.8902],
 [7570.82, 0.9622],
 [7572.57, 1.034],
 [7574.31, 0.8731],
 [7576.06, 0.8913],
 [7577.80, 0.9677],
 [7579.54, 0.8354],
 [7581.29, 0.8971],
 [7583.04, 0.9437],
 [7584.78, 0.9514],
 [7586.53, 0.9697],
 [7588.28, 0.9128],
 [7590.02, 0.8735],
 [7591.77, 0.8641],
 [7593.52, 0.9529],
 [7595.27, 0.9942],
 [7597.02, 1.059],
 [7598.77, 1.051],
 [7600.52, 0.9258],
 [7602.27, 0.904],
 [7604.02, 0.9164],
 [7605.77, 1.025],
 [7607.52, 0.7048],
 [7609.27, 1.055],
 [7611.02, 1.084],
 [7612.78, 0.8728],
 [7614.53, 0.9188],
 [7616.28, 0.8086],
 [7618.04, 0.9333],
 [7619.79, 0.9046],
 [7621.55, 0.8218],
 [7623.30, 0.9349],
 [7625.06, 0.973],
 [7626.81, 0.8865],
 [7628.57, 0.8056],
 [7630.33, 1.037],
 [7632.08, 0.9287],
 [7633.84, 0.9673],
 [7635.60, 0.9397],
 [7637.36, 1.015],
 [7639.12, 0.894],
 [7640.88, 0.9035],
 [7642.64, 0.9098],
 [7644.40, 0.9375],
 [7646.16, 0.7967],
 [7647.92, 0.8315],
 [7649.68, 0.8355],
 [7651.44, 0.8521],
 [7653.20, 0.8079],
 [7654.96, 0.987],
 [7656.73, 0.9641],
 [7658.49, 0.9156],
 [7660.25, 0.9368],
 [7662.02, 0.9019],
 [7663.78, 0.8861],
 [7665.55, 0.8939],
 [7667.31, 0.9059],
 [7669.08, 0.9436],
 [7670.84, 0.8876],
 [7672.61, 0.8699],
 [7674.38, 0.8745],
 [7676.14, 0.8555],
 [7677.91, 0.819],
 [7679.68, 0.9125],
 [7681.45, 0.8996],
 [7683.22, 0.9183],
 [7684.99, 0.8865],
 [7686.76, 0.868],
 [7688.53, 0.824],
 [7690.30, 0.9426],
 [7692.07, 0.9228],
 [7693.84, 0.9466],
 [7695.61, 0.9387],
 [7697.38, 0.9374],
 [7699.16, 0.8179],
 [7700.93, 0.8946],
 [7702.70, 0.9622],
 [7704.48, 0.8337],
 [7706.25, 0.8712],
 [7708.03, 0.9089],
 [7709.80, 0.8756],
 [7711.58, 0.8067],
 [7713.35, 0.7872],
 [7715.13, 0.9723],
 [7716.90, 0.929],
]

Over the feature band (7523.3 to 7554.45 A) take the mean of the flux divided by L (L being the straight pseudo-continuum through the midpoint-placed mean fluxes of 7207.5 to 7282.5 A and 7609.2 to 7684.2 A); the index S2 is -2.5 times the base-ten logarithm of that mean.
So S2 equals 0.03 mag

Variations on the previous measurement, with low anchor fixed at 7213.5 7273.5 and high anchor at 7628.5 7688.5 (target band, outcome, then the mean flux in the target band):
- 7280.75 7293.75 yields 0.00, 1.01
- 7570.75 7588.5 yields -0.01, 0.93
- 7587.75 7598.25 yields -0.03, 0.947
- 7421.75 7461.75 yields 0.02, 0.948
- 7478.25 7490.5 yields 0.00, 0.951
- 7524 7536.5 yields 0.03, 0.913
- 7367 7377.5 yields 0.00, 0.981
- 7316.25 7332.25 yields 0.02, 0.98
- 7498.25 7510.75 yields 0.02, 0.927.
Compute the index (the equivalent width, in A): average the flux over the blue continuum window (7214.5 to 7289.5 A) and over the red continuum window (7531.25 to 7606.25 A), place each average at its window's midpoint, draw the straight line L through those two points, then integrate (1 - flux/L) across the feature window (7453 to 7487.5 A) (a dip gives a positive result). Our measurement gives 0.7 A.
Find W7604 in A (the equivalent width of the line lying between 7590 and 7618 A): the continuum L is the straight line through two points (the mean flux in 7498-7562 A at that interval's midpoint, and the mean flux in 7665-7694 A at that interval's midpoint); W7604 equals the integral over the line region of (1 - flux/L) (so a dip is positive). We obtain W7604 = -0.9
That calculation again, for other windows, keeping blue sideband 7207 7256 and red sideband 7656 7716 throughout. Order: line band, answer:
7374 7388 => 0.2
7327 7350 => -0.7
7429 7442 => 0.0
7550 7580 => 0.4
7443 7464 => 0.7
